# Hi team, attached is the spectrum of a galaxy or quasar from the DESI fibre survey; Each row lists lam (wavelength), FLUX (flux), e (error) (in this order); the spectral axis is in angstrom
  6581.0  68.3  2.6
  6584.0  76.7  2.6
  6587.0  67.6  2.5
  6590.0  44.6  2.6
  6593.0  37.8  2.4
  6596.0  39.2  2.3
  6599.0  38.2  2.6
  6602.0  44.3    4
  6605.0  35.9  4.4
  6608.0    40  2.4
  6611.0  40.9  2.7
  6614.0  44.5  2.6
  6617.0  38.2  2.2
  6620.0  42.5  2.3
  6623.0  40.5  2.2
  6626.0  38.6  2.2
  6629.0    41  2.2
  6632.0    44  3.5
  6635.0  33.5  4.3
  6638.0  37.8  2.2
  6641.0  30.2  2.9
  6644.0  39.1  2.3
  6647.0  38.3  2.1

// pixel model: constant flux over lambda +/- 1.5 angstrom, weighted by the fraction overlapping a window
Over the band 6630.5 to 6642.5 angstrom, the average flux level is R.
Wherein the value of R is 36.4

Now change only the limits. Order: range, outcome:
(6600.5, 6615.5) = 41.1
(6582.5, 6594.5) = 56.7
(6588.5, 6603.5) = 40.8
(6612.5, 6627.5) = 40.9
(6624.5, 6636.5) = 39.3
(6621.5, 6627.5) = 39.6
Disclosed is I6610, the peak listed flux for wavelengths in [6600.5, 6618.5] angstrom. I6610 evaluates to 44.5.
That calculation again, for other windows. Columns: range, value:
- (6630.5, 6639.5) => 44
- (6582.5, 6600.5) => 76.7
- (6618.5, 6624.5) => 42.5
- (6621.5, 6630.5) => 41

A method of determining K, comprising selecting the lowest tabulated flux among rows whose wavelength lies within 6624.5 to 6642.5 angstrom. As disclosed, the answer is 30.2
